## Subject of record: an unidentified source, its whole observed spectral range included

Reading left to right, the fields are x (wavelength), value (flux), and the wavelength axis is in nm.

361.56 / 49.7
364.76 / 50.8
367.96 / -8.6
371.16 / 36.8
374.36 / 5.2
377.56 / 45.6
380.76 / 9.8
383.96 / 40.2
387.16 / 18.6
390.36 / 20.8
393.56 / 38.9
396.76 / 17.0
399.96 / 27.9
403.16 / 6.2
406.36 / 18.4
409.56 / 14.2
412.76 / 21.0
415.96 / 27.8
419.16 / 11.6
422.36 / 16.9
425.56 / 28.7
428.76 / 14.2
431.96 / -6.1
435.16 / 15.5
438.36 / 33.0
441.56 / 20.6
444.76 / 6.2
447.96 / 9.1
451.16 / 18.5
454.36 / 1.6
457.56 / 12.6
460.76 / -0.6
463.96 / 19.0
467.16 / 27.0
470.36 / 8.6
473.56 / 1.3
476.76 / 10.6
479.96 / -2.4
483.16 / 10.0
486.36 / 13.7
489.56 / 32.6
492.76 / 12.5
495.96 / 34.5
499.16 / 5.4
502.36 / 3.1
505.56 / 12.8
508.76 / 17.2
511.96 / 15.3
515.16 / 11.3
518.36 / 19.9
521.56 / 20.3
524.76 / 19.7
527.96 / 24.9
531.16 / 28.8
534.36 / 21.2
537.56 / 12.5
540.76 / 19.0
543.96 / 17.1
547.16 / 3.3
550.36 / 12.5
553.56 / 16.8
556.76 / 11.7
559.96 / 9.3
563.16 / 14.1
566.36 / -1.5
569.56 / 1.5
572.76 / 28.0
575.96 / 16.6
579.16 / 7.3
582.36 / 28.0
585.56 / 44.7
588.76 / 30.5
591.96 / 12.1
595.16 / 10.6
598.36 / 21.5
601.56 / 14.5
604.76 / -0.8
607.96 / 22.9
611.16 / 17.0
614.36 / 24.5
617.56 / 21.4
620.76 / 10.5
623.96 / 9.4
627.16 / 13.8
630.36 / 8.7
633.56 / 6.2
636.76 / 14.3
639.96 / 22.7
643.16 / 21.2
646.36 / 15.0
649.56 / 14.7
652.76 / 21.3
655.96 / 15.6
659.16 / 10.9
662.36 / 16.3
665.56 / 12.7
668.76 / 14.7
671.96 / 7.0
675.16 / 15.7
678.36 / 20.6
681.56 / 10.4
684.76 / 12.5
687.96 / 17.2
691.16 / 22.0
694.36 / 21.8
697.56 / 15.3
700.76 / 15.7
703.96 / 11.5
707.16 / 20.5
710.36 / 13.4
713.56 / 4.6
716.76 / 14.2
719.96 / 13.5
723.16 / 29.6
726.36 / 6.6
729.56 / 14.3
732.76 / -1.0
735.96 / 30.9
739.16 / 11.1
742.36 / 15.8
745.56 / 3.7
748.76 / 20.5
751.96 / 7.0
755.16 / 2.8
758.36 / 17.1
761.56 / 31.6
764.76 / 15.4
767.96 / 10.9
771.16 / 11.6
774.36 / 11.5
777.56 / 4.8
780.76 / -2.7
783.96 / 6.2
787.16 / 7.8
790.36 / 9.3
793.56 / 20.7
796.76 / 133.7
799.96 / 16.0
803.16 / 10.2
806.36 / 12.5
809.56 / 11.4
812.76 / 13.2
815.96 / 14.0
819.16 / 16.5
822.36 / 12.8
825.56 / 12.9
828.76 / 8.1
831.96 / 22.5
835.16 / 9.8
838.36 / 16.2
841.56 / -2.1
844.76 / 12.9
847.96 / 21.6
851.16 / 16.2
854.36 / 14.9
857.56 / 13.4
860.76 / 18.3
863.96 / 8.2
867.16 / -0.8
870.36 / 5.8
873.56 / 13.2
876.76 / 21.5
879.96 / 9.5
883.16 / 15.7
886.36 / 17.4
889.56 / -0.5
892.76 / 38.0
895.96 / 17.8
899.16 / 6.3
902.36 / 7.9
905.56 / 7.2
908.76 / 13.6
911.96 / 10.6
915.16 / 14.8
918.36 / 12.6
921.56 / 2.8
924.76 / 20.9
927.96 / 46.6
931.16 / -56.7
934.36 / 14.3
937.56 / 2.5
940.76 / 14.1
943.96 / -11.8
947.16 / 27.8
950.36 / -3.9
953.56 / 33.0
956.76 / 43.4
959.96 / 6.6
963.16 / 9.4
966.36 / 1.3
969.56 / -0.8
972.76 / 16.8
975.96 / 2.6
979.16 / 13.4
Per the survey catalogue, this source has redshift 1.14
